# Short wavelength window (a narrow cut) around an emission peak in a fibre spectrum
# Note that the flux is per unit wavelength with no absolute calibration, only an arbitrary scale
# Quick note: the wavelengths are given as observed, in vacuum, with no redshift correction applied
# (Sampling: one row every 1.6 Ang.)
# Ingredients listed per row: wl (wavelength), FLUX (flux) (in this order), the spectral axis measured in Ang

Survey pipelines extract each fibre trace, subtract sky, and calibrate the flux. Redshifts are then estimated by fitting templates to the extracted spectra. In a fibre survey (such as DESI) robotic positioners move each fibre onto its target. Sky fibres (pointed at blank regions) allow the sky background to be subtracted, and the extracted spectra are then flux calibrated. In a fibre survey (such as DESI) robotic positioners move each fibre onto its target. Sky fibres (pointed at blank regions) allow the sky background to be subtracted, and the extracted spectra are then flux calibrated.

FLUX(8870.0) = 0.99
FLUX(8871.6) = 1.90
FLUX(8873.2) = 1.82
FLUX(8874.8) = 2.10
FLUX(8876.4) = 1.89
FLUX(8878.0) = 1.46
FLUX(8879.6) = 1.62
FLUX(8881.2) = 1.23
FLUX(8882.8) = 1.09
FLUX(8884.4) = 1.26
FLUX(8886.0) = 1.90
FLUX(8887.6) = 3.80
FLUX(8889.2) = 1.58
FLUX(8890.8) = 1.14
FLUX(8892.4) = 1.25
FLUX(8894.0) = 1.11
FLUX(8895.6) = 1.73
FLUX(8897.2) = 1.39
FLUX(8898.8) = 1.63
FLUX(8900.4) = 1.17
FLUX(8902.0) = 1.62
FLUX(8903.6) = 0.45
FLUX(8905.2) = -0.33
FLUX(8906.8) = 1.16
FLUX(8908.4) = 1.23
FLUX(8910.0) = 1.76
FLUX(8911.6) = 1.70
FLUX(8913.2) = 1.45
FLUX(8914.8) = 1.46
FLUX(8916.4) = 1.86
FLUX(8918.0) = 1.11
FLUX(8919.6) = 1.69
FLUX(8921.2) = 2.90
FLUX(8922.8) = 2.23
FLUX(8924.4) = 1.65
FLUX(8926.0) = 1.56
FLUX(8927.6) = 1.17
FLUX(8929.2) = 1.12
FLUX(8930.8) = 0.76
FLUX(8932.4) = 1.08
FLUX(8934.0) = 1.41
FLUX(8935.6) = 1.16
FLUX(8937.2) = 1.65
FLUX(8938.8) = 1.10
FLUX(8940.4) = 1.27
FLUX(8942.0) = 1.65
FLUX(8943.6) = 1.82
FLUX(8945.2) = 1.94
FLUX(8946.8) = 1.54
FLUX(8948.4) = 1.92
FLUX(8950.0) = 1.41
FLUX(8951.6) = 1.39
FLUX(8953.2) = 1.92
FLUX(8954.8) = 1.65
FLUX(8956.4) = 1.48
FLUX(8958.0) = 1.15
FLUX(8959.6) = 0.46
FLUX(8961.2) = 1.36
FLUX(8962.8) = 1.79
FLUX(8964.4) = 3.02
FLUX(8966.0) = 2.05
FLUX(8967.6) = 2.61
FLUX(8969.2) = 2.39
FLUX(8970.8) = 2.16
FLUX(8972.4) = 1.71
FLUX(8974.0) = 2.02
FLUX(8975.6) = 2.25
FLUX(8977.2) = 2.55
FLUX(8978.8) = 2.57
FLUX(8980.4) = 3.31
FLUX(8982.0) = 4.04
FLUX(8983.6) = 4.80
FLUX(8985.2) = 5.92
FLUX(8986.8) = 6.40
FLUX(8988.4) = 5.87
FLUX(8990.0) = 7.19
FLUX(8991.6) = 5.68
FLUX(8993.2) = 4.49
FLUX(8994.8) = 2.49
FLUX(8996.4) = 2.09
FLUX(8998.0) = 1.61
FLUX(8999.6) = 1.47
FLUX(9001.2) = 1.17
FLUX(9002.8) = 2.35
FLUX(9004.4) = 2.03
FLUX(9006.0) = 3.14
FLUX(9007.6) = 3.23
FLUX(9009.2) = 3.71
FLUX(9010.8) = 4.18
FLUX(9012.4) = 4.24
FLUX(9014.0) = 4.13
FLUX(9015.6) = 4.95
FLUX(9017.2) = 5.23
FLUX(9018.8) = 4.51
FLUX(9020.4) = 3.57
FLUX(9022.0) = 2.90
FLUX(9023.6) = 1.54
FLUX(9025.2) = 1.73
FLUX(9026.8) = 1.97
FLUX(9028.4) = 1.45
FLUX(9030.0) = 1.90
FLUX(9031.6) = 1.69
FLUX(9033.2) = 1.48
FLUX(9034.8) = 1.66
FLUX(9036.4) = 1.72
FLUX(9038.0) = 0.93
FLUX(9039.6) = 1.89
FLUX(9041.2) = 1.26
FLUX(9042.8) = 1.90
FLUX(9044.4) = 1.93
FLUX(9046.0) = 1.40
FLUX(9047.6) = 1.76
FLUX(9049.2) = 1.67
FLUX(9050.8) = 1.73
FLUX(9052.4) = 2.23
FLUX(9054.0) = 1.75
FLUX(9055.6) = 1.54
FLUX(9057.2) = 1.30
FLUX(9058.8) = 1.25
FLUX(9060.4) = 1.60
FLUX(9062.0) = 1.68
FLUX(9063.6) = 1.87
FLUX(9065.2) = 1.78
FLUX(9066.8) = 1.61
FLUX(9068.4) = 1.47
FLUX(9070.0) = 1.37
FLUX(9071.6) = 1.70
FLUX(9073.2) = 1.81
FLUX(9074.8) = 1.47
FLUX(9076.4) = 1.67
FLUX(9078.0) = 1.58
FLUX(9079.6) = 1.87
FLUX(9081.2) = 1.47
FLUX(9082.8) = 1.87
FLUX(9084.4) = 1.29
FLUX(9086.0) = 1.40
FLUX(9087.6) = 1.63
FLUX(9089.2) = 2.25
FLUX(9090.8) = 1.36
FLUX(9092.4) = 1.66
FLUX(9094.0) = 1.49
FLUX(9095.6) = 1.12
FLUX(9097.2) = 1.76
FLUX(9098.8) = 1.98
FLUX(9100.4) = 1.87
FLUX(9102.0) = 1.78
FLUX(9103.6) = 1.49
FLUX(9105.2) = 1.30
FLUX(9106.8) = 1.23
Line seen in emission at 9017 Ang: [N II]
